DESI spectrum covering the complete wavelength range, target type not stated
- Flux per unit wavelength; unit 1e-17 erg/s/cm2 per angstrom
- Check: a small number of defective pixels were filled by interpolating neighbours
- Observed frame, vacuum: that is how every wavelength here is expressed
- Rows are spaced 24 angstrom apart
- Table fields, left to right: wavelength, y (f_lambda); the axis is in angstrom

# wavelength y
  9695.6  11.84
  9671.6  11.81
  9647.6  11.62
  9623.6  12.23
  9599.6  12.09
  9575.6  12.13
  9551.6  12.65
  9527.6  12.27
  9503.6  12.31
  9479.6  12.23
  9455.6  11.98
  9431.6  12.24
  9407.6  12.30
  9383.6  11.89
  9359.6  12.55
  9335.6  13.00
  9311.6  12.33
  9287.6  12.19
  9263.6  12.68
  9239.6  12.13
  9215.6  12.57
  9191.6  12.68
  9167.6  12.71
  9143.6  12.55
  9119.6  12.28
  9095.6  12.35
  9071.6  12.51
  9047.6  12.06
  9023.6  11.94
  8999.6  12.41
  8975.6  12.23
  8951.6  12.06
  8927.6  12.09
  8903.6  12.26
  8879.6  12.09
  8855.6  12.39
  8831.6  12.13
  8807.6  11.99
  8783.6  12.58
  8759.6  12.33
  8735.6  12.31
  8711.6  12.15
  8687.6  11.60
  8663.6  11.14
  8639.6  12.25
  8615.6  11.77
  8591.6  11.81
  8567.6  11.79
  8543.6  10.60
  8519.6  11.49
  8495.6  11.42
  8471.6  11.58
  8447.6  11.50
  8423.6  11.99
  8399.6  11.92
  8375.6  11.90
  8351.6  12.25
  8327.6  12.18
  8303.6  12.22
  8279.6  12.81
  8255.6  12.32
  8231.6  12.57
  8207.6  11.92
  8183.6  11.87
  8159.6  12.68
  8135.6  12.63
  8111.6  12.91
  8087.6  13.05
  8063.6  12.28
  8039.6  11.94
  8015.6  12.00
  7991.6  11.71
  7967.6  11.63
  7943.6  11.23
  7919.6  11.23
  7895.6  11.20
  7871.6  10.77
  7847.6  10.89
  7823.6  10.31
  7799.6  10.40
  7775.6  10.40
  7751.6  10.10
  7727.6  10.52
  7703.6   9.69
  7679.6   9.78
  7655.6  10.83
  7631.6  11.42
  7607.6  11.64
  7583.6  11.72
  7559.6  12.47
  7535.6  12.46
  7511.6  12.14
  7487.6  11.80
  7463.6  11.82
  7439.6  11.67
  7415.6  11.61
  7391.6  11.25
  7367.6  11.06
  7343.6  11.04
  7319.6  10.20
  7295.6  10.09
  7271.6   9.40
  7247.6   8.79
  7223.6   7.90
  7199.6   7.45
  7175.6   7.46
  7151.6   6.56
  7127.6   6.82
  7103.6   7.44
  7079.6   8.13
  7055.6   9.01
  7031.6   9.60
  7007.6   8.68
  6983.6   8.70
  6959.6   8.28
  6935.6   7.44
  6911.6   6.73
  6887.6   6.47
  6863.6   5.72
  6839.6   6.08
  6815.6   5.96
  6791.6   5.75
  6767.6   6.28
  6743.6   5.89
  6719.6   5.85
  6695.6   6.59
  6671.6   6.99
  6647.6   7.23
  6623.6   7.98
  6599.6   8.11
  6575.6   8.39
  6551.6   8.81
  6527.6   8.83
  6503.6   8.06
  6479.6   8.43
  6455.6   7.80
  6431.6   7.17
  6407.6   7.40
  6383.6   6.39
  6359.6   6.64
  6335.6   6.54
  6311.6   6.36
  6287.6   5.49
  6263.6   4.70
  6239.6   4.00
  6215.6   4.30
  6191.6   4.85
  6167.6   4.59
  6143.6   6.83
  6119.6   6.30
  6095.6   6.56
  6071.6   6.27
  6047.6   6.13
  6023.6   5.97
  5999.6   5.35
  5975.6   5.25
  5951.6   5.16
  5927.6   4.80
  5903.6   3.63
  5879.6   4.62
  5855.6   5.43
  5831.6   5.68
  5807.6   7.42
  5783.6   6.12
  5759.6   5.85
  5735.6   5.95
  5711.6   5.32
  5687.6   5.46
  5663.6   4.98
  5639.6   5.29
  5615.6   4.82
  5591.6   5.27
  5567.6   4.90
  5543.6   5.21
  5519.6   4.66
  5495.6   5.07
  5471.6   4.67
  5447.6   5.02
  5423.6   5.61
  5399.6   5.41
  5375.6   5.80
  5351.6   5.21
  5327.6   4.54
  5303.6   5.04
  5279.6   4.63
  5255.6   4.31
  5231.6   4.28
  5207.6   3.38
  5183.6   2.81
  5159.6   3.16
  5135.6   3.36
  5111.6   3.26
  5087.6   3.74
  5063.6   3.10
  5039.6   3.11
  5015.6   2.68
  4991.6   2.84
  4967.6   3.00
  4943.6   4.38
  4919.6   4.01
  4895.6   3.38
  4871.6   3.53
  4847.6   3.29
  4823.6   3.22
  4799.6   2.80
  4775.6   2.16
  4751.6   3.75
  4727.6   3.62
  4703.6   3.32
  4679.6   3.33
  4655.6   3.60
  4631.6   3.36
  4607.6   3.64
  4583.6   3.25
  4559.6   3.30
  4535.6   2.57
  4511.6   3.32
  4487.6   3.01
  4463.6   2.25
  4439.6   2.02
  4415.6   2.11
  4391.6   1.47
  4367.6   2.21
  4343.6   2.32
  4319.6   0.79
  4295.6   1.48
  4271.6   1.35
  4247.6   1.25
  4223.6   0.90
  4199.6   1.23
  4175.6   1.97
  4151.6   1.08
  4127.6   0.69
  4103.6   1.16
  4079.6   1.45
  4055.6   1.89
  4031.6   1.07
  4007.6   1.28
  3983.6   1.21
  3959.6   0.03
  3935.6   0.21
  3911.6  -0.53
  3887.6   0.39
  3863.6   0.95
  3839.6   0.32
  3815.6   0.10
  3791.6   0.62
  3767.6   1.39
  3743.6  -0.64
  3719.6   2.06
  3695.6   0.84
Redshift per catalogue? 0.000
